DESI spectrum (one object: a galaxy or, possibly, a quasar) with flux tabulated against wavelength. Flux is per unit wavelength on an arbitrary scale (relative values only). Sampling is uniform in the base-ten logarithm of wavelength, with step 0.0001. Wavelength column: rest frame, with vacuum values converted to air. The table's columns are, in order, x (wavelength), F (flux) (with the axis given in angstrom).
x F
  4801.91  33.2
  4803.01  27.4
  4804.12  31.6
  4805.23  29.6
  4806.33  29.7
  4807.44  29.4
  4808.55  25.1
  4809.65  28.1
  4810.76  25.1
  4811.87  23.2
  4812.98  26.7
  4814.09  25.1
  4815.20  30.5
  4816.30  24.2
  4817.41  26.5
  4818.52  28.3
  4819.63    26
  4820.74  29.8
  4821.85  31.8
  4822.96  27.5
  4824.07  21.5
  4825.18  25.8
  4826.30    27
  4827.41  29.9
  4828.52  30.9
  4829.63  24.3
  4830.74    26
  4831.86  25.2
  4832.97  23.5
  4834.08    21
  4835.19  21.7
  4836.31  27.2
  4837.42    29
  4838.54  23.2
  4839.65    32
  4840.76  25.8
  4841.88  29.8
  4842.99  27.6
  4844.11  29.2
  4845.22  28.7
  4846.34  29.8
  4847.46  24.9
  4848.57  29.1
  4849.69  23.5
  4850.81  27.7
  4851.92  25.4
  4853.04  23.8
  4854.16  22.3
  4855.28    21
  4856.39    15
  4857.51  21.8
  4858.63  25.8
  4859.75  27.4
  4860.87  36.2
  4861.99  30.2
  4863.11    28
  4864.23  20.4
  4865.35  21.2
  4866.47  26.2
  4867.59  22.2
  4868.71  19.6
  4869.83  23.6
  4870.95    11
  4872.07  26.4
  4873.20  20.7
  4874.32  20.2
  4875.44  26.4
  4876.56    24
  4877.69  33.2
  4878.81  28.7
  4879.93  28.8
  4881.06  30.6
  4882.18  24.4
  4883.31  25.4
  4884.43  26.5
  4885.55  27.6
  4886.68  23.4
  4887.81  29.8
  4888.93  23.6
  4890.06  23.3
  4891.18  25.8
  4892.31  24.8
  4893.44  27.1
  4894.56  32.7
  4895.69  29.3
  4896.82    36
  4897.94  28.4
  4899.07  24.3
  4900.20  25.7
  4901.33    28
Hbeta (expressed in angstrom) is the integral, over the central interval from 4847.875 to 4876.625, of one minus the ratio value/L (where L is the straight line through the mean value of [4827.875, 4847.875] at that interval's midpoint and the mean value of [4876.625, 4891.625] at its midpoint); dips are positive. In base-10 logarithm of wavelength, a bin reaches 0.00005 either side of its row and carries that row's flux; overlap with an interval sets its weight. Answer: 3.2 angstrom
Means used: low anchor 26.7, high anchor 26.9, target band 23.8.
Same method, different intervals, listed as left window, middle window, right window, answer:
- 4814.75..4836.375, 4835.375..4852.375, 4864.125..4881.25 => -1.3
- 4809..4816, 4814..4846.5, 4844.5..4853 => -0.4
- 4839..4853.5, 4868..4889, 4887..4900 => 2.0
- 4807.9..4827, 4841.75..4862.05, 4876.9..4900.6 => 0.7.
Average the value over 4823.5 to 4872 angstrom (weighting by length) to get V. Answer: 25.3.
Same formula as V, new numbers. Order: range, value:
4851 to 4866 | 24.6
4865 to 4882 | 24.2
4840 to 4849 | 28.2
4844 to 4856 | 25.7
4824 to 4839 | 25.6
